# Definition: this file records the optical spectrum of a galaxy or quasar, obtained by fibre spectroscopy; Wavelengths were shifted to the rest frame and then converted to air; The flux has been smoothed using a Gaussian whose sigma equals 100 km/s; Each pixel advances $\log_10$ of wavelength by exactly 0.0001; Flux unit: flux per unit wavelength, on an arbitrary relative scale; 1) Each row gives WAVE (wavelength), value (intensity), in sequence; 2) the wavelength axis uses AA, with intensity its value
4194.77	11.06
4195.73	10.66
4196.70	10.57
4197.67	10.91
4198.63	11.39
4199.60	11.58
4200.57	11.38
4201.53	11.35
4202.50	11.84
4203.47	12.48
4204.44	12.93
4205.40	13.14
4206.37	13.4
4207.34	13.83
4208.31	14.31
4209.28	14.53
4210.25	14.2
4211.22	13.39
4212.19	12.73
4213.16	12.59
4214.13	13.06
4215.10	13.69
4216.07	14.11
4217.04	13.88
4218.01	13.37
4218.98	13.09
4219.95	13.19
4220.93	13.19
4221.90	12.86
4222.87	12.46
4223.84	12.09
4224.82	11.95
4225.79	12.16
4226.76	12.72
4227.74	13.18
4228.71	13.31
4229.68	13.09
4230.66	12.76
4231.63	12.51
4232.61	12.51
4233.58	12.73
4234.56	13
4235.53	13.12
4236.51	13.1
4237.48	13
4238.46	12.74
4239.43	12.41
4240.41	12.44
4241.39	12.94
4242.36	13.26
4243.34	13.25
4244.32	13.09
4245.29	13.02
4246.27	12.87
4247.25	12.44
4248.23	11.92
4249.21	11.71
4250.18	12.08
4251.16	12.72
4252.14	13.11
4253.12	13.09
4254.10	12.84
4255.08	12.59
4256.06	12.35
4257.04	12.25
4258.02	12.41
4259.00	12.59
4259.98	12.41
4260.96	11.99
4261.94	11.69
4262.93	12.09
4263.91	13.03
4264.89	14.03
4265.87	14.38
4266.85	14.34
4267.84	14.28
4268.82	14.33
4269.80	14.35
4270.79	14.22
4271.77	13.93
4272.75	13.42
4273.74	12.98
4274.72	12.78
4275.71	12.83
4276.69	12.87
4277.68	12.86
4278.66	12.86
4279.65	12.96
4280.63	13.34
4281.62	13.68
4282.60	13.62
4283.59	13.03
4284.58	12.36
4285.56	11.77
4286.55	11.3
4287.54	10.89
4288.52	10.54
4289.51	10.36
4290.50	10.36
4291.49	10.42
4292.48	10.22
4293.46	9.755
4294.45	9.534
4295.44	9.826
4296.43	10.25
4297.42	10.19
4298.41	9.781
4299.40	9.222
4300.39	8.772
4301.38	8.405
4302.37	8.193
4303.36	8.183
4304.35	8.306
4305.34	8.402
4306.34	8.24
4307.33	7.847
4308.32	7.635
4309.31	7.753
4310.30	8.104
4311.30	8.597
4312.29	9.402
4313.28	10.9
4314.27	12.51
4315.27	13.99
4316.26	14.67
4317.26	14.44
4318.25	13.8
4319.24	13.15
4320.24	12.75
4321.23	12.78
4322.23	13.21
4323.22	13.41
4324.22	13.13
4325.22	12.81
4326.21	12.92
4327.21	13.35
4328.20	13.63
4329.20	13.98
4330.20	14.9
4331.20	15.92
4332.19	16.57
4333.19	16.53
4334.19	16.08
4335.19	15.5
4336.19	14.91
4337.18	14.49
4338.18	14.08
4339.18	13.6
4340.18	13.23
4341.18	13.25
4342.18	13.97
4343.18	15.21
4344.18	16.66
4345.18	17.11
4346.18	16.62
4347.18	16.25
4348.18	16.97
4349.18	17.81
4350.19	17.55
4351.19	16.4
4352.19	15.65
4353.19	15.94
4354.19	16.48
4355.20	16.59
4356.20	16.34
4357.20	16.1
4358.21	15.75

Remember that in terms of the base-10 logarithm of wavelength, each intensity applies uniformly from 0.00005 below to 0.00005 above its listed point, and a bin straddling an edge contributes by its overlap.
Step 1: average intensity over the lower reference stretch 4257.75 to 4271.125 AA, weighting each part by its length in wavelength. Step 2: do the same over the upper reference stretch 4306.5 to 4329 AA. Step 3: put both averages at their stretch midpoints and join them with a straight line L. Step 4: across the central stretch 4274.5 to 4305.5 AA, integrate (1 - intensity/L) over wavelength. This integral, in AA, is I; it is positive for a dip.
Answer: 4.3 AA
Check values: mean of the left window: 13.3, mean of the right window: 11.8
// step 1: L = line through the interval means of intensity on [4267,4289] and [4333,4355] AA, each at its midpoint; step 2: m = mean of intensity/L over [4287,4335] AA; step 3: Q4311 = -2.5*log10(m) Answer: 0.25 mag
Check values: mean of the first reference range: 13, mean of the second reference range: 15.6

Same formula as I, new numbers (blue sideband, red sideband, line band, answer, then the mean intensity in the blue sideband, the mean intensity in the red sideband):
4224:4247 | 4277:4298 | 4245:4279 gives -2.4 AA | 12.8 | 11.4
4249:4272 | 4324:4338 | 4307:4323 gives 3.2 AA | 13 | 14.6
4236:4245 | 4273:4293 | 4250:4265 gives 0.1 AA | 12.9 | 12.1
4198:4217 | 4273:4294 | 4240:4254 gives -0.3 AA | 13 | 12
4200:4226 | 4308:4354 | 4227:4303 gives 6.6 AA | 13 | 14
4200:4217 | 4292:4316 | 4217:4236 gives -0.6 AA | 13.1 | 9.39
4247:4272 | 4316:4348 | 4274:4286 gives 0.4 AA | 13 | 14.5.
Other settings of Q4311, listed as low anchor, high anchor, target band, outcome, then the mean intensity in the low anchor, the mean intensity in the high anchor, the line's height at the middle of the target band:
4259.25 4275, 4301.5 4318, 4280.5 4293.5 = 0.019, 13.4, 9.85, 11.7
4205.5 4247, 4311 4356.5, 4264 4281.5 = 0.011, 13.1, 14.5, 13.7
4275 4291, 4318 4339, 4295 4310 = 0.437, 12.2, 14.2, 13.1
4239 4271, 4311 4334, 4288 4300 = 0.299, 12.9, 13.4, 13.2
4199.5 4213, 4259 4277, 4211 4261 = 0.028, 13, 13.3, 13.1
